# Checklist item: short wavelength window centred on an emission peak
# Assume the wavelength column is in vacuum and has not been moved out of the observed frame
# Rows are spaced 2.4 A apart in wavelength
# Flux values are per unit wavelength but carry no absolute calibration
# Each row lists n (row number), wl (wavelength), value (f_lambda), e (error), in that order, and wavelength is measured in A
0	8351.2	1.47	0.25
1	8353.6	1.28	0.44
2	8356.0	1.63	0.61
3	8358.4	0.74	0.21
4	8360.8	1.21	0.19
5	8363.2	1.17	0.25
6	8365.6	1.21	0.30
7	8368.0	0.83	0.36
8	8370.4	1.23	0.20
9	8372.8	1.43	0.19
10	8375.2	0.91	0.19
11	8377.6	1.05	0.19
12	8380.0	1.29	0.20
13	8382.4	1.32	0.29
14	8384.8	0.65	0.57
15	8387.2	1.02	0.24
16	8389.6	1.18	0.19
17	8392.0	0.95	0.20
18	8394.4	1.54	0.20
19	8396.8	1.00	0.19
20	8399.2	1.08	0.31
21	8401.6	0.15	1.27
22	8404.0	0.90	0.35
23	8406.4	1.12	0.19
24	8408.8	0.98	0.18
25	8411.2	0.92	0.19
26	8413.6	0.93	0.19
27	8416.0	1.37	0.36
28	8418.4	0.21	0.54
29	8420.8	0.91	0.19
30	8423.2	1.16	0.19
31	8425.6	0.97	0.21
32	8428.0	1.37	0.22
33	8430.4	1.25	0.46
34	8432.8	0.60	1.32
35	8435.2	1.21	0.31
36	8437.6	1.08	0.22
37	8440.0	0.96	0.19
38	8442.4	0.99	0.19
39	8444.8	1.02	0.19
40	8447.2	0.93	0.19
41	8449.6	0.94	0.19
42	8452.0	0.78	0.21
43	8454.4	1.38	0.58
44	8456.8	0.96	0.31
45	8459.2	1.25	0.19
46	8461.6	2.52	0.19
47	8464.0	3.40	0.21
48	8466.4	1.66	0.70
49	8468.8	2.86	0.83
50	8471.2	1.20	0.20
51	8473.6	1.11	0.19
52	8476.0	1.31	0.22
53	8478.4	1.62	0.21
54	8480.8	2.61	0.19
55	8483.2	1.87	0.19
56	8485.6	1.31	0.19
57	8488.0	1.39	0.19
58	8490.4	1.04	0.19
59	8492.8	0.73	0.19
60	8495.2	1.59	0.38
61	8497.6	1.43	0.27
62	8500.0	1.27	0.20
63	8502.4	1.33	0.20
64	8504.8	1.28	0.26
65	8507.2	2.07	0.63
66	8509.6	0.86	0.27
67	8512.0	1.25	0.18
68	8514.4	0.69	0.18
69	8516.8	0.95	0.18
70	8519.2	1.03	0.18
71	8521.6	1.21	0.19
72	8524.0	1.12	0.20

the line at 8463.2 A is [S II] 6716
